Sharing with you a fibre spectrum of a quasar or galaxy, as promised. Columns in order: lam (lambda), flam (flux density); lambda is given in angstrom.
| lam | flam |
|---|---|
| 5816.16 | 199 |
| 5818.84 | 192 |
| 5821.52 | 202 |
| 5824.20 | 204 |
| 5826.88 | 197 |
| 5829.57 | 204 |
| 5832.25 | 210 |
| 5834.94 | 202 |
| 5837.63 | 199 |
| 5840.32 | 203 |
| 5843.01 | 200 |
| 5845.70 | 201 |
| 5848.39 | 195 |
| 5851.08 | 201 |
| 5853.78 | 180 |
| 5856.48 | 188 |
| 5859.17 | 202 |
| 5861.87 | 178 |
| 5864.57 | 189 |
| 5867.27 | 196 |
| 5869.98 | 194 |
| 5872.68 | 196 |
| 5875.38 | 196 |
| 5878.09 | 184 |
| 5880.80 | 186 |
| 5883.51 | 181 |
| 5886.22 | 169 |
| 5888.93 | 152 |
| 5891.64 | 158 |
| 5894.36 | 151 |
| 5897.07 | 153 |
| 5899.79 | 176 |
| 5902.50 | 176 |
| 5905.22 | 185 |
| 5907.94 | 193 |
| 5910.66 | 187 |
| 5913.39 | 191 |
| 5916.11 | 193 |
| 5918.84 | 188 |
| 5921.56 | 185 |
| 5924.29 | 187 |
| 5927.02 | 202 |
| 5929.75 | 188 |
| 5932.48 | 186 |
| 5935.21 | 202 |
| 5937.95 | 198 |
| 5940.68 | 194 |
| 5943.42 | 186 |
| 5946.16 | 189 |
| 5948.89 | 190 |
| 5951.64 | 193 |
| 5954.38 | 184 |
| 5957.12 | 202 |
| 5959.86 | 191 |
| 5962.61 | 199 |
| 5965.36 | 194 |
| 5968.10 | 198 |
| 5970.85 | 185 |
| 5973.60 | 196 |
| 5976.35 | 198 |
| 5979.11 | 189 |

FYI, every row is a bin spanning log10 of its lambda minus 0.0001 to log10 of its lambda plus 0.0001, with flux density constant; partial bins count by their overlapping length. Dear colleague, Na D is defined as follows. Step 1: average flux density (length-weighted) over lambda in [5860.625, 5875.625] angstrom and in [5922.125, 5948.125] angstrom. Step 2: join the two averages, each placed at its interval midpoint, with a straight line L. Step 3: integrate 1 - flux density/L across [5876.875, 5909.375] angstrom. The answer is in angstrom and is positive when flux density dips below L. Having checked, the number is 3.3 angstrom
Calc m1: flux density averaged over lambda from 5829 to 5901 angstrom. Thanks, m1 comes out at 187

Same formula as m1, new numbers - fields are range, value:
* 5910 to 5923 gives 189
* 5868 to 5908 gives 176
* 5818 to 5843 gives 202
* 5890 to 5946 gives 184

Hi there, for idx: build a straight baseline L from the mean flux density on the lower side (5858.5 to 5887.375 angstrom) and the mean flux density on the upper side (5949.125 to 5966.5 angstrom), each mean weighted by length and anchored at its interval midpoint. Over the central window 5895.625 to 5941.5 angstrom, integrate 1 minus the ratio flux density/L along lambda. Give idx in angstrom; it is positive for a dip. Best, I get 0.9 angstrom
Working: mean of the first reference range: 188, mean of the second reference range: 193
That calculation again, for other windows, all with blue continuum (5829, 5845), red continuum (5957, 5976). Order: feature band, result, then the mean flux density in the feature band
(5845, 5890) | 3.01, 188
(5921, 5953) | 0.77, 192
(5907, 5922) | 0.63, 190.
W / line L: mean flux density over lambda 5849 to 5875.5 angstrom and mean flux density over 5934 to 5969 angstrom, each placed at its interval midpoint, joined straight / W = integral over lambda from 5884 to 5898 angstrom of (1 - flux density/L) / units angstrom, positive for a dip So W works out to 2.5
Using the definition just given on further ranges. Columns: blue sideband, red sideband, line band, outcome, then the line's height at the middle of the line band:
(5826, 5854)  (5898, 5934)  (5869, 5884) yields 0.31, 194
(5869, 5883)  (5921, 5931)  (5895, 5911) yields 1.19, 191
